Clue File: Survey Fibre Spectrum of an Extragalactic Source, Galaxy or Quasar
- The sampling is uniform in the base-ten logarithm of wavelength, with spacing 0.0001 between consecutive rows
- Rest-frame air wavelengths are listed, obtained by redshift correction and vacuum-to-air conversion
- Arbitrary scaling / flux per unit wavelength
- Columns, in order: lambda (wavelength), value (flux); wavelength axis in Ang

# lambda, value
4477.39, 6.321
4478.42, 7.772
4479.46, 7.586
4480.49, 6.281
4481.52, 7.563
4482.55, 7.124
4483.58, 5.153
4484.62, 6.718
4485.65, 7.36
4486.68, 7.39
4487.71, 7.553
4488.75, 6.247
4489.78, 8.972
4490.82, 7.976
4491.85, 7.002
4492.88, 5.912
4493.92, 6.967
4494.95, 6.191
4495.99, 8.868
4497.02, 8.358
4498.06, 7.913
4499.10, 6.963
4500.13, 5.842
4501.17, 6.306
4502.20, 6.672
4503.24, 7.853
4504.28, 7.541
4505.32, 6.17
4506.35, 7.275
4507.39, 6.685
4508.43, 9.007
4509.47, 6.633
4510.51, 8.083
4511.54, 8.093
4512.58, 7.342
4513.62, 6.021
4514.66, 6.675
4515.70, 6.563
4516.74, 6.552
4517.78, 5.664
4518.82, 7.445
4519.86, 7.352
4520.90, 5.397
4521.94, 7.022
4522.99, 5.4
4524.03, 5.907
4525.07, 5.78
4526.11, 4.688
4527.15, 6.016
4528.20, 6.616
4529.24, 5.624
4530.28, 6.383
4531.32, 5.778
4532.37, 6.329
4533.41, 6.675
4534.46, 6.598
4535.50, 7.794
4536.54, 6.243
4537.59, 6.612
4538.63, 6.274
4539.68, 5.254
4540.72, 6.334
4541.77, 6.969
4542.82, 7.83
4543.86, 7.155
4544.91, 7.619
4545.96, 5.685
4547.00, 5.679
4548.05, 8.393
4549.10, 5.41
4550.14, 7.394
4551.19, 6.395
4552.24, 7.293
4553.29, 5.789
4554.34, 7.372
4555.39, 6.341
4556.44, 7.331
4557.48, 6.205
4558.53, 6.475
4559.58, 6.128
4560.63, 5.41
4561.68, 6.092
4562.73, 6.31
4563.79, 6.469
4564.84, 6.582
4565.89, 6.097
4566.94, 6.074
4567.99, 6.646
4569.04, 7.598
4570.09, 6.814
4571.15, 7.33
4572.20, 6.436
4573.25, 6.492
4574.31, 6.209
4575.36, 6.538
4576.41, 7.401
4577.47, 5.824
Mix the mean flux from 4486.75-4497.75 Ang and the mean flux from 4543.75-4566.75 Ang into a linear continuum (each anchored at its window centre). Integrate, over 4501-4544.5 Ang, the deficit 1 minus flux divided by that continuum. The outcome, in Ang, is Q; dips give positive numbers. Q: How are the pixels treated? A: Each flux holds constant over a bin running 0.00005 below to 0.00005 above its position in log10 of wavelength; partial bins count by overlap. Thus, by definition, 2.1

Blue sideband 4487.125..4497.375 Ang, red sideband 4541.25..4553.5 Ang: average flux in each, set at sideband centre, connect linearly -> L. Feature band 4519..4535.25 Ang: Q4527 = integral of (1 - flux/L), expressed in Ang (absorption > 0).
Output 2.0 Ang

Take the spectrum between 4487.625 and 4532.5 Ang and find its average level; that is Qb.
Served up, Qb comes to 6.8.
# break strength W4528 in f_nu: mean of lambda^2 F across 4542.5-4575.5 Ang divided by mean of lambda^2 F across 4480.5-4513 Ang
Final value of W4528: 0.94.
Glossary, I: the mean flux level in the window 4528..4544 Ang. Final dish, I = 6.52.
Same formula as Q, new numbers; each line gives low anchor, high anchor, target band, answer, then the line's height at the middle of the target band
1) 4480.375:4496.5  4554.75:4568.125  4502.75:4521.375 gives -0.5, 6.85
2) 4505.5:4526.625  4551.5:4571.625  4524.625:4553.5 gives 0.6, 6.61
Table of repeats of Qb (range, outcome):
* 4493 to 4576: 6.66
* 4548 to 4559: 6.7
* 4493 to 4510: 7.17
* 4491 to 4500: 7.24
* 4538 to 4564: 6.54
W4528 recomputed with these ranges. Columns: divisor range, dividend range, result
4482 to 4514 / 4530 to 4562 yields 0.93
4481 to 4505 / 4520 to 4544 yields 0.90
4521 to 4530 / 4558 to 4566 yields 1.07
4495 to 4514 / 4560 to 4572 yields 0.91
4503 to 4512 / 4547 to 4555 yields 0.92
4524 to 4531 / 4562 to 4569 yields 1.12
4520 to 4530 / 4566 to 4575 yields 1.15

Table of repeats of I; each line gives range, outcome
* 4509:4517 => 7.02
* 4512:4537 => 6.33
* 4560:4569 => 6.28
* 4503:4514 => 7.34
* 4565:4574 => 6.67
